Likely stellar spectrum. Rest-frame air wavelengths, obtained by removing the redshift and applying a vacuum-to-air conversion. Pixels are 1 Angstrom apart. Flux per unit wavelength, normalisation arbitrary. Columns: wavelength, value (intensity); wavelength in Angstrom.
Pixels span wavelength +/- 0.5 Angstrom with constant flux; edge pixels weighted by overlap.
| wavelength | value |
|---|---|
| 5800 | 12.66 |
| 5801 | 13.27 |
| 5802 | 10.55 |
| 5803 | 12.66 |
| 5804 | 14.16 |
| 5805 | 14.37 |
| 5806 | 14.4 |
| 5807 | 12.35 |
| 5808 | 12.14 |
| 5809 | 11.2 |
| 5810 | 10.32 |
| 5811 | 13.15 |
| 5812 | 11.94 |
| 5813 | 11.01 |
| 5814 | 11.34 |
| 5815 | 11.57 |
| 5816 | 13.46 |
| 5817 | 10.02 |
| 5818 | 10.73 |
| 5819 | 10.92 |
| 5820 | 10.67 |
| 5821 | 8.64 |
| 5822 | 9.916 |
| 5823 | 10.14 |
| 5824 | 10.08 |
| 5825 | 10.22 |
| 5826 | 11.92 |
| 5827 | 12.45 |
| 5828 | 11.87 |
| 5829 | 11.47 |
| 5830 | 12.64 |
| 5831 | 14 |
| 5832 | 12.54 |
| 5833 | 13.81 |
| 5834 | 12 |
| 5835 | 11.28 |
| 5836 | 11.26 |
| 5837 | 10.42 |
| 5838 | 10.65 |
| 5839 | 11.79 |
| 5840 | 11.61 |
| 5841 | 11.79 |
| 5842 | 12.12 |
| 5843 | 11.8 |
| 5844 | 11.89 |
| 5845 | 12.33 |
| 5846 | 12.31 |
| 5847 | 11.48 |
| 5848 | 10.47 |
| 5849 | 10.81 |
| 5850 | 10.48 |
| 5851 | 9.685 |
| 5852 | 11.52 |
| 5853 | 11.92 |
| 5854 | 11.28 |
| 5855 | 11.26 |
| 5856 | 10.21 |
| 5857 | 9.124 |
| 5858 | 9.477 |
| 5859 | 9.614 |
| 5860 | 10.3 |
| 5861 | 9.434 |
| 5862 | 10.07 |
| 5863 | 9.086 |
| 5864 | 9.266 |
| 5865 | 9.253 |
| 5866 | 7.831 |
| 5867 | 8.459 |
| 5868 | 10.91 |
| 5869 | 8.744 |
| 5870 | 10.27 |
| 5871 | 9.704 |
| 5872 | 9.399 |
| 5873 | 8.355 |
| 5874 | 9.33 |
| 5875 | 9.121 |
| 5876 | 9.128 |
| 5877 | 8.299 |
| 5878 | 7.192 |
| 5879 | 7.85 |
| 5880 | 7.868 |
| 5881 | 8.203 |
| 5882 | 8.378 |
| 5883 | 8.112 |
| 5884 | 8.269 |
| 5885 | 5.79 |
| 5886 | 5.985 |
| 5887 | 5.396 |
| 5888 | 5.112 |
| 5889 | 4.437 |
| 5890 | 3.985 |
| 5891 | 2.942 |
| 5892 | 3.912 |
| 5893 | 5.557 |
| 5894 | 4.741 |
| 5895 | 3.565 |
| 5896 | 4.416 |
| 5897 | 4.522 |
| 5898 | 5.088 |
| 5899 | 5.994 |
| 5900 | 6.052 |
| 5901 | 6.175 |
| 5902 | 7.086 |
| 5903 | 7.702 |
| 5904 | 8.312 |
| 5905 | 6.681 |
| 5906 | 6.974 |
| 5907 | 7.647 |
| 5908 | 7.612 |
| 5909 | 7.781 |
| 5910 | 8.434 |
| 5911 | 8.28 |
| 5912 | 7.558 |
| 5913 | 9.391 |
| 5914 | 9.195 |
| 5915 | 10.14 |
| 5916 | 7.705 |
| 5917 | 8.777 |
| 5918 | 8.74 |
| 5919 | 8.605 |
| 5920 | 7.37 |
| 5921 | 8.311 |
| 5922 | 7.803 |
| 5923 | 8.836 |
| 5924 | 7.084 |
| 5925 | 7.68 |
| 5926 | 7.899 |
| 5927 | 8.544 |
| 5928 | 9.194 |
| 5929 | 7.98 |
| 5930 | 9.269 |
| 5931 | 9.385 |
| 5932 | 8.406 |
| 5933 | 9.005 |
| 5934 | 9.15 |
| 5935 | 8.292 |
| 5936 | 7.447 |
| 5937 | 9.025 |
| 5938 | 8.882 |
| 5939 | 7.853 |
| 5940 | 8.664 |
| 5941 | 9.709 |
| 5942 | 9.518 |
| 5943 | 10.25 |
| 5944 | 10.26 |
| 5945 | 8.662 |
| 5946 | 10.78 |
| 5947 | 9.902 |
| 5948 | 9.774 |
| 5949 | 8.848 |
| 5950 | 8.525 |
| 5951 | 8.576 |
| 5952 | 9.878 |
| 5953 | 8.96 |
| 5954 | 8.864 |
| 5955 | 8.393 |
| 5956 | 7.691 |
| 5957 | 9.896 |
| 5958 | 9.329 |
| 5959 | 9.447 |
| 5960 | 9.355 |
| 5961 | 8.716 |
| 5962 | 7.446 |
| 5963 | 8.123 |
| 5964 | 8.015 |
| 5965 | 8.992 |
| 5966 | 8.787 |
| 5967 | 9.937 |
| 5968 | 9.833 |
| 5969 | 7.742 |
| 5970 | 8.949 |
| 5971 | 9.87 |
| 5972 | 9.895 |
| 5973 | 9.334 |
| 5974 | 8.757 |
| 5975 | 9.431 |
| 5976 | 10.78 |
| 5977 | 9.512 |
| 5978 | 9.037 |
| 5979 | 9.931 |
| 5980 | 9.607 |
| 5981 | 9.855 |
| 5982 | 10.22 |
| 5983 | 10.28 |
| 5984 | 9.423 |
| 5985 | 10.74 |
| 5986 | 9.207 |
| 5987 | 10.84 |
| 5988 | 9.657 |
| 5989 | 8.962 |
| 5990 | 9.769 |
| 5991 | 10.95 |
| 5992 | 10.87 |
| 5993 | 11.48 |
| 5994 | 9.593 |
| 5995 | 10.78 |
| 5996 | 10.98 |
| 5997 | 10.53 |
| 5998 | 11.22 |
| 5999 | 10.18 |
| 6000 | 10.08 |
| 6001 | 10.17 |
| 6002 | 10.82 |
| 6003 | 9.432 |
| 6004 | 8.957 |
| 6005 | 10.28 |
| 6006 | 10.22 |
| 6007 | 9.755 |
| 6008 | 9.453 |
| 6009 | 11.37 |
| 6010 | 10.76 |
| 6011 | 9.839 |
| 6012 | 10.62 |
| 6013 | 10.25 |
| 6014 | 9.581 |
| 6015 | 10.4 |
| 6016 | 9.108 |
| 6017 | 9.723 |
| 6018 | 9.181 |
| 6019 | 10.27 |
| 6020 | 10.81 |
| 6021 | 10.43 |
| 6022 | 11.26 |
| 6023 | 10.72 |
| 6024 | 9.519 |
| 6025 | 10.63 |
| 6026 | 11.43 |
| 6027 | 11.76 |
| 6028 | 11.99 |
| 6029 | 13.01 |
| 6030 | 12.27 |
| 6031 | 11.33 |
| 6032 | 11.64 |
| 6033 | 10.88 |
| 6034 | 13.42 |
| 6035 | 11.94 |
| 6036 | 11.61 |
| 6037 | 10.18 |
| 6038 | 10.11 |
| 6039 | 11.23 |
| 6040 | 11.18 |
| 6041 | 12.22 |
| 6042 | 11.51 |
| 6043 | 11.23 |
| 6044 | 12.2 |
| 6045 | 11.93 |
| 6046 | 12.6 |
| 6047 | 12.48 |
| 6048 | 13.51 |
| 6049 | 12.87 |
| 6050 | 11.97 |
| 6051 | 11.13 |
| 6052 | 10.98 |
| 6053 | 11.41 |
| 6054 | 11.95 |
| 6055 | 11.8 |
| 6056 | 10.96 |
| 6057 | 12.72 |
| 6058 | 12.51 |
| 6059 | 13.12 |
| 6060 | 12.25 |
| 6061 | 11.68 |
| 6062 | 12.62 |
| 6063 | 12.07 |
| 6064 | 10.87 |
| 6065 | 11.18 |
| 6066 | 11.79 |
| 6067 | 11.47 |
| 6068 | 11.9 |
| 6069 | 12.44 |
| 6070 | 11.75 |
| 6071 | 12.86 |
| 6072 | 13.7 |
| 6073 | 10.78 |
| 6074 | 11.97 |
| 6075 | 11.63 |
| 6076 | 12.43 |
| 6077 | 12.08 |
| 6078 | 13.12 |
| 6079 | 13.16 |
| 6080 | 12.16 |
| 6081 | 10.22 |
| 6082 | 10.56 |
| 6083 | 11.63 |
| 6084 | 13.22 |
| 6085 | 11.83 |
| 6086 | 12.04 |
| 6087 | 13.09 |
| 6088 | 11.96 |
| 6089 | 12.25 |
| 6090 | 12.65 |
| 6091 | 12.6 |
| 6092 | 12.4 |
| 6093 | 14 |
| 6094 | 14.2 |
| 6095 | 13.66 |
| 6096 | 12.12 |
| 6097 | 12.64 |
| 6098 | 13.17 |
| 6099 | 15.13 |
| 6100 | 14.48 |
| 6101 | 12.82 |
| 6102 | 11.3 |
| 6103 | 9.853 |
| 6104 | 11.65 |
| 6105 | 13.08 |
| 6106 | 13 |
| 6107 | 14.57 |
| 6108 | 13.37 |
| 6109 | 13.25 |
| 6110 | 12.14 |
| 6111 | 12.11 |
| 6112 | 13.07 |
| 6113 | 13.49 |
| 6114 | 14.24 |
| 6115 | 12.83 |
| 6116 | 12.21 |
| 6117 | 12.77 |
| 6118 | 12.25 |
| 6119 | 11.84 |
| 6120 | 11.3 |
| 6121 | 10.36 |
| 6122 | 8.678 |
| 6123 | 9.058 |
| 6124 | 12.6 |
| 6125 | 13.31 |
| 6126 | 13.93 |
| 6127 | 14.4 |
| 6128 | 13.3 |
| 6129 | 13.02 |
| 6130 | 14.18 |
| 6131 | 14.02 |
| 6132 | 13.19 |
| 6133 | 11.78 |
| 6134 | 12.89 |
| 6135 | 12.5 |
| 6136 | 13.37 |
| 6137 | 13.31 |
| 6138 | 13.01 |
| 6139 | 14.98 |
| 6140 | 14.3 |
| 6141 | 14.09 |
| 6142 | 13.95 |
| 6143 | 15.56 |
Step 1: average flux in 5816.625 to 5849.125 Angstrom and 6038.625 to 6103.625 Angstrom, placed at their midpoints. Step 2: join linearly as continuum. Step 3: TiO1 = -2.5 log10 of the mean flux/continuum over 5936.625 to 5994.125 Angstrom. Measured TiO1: 0.25 mag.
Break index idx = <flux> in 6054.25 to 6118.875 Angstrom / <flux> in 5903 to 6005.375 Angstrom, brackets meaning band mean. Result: 1.4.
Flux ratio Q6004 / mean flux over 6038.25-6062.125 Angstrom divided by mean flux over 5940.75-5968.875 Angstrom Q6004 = 1.31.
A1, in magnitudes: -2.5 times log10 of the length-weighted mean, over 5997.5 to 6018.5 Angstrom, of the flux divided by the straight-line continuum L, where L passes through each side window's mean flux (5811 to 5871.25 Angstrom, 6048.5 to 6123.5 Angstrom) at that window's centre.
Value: 0.17 mag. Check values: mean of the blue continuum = 10.9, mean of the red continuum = 12.2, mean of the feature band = 10.1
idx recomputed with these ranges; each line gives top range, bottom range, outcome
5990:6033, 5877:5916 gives 1.58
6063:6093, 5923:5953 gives 1.36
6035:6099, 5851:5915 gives 1.54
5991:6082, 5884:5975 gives 1.41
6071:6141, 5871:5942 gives 1.68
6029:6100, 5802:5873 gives 1.10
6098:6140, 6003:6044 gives 1.18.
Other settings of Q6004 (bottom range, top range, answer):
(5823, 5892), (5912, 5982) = 0.92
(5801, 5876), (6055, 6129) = 1.12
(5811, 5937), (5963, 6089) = 1.20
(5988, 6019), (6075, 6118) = 1.25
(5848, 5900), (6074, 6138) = 1.57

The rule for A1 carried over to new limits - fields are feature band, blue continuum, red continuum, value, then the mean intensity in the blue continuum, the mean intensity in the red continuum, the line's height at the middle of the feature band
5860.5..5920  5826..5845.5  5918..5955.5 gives 0.34 mag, 12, 8.8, 10.3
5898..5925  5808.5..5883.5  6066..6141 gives 0.38 mag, 10.5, 12.6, 11.1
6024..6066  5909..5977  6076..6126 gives -0.06 mag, 8.86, 12.5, 11.2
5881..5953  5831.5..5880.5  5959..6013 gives 0.29 mag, 10.3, 9.8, 10.1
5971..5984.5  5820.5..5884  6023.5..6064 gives 0.16 mag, 10.3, 11.8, 11.3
